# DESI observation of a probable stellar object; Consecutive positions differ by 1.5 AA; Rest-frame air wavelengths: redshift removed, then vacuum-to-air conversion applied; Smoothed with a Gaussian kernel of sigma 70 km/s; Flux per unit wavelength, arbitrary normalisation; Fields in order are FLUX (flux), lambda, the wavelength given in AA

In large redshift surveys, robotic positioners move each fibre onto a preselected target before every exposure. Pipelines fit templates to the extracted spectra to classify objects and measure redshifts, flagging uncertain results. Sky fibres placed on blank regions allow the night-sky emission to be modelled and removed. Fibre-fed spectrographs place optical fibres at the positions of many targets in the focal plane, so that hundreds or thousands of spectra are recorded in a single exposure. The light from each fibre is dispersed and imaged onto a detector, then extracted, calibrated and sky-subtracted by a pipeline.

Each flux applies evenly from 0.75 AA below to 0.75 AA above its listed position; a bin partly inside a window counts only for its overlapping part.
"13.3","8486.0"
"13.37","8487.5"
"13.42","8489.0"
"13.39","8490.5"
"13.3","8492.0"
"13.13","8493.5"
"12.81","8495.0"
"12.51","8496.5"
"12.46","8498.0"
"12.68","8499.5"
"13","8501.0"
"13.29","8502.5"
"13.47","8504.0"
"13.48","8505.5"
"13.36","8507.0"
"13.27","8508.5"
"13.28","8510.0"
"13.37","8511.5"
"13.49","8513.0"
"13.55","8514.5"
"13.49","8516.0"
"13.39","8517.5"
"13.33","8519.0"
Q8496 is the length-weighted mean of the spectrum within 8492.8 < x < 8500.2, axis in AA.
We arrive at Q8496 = 12.7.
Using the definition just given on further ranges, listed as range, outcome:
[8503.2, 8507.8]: 13.4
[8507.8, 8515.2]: 13.4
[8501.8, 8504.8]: 13.4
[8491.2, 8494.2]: 13.2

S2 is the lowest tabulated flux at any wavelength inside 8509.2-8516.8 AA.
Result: 13.28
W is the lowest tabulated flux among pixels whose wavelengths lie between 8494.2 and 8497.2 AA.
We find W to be 12.51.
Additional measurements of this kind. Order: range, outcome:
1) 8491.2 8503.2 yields 12.46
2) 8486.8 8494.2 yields 13.13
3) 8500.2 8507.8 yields 13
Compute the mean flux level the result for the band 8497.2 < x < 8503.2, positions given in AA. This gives 12.9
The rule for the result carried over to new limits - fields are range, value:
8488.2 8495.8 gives 13.2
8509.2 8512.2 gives 13.3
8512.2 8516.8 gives 13.5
